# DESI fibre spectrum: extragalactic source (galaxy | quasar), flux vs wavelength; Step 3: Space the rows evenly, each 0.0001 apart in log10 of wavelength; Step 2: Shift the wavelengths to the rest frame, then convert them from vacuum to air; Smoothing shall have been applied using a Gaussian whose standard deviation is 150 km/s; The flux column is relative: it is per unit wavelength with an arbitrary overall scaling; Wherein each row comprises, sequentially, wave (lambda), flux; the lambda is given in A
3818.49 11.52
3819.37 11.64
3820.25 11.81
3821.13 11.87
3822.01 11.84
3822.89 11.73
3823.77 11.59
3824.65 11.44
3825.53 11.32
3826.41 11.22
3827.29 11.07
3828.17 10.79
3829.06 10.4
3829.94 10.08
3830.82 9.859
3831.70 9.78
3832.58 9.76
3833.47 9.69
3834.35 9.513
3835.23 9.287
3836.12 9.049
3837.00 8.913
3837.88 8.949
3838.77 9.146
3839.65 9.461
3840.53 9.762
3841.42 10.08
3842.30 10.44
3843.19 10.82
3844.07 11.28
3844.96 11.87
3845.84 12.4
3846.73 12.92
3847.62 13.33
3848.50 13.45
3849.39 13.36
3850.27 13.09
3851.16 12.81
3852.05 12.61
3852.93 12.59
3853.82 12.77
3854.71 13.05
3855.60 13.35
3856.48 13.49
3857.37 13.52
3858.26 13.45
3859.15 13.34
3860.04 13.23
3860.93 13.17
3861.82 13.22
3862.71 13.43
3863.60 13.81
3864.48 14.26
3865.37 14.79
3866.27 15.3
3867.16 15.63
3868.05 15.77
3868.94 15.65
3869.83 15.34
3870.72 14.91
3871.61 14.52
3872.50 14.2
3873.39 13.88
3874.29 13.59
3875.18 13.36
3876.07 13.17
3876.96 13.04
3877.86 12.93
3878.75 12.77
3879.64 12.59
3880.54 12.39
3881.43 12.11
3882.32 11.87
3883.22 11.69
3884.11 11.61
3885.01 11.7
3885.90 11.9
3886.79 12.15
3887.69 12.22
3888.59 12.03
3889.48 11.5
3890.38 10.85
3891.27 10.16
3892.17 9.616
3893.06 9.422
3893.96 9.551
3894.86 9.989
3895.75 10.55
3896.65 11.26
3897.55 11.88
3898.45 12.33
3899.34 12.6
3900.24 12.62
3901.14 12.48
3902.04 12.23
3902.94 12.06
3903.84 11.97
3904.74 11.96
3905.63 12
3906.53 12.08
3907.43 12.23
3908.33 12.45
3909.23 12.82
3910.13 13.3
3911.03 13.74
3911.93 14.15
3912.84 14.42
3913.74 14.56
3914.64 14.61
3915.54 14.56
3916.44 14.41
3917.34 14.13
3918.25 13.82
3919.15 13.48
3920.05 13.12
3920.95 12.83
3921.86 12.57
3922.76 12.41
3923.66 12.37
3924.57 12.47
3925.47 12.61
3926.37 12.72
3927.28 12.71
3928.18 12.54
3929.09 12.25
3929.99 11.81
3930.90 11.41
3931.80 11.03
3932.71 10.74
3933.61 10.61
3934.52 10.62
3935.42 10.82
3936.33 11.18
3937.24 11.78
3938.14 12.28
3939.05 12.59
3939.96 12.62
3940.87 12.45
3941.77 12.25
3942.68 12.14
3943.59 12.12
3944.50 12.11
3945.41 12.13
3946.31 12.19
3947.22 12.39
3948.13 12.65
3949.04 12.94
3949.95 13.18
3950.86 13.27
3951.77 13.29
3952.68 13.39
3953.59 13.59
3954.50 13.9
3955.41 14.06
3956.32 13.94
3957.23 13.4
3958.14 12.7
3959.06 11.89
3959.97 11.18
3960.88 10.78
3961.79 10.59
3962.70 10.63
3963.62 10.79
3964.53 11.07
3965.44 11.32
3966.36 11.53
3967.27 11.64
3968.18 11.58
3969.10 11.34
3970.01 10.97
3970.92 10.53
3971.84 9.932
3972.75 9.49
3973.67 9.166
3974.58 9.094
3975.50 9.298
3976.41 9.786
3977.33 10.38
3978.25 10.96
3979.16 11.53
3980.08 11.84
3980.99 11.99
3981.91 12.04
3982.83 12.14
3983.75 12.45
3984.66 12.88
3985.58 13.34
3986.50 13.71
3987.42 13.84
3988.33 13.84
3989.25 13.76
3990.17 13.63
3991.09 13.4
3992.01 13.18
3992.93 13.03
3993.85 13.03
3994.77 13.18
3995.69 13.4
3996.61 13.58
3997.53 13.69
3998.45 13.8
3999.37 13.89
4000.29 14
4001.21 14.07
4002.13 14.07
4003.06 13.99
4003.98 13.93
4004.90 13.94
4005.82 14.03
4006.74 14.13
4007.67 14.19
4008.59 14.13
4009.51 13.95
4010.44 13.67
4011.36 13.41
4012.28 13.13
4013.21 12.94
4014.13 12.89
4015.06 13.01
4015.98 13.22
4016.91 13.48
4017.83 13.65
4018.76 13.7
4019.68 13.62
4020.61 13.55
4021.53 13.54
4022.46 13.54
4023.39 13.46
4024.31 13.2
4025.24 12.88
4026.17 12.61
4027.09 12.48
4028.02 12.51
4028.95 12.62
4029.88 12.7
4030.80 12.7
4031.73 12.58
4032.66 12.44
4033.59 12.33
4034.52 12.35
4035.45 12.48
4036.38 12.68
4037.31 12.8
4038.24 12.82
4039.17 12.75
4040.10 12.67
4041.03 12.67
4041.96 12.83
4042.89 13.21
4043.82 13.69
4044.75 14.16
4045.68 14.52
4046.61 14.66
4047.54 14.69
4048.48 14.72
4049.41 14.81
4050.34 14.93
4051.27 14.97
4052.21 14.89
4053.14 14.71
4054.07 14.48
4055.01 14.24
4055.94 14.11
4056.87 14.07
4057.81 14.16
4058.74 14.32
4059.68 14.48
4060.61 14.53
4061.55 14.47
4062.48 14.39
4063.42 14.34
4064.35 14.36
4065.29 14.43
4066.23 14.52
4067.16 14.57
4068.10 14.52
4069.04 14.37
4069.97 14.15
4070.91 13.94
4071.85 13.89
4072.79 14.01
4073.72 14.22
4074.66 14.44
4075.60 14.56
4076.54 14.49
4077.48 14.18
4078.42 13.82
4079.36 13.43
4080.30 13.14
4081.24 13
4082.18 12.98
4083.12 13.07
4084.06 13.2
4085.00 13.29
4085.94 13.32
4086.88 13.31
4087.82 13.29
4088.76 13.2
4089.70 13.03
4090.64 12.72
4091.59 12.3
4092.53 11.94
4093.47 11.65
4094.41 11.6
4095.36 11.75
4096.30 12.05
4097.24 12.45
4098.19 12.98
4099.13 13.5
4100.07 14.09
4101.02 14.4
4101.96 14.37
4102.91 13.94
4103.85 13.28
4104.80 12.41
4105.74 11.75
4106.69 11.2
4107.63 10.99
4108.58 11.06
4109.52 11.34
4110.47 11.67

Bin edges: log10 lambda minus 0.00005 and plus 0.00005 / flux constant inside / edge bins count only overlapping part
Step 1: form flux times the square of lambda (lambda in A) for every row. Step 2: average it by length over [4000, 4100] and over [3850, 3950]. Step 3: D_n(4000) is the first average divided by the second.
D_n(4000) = 1.15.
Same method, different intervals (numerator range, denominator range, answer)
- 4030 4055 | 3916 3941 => 1.17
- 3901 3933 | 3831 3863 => 1.14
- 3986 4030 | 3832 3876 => 1.16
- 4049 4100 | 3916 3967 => 1.19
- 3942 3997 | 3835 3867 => 1.05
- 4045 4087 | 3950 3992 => 1.25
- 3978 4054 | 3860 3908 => 1.13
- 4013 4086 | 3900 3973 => 1.17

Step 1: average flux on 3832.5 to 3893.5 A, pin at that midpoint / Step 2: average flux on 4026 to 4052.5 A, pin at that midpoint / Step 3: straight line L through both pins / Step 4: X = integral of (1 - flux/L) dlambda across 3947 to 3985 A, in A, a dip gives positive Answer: 3.6 A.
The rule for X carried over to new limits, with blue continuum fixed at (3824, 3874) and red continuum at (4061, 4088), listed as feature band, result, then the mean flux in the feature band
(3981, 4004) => -0.1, 13.4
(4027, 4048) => 1.0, 13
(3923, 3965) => 2.5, 12.2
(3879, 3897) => 1.8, 11.3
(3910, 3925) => -1.0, 13.6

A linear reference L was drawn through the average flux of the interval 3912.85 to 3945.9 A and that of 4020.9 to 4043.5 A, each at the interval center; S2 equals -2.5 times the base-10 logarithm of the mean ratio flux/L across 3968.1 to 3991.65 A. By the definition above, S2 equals 0.09 mag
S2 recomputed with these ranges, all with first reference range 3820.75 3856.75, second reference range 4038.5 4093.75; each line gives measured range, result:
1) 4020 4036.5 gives 0.05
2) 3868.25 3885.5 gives -0.14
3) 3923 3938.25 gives 0.05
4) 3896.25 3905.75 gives -0.02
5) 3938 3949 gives 0.01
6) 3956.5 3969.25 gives 0.10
